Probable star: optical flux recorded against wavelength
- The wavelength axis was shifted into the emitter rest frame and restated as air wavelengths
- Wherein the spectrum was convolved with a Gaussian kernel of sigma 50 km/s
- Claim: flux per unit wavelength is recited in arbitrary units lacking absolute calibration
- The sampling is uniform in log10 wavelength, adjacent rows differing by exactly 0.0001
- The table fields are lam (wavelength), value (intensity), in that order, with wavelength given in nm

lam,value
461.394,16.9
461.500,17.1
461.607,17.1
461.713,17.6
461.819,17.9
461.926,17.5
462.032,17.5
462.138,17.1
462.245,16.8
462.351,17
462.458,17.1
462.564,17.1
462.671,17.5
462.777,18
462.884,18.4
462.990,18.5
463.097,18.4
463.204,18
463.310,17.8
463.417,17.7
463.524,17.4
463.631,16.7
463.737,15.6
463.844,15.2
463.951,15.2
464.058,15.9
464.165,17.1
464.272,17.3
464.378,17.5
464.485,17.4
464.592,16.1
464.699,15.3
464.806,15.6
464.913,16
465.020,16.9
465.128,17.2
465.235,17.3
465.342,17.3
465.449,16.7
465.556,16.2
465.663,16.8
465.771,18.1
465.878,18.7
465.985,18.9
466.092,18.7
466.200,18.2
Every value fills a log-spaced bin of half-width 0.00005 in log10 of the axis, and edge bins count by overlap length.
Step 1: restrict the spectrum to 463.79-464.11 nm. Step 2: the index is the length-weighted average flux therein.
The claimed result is 15.4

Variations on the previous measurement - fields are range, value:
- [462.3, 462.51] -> 17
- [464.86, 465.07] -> 16.4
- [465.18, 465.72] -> 16.9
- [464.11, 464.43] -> 17.3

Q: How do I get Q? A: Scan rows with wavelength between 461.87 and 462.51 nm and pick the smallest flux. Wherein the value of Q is 16.8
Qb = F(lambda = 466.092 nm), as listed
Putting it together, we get 18.7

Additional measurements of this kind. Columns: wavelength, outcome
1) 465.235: 17.3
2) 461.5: 17.1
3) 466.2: 18.2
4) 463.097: 18.4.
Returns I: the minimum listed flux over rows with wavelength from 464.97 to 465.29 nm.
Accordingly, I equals 16.9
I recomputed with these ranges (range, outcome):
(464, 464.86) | 15.3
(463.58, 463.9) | 15.2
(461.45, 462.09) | 17.1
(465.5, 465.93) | 16.2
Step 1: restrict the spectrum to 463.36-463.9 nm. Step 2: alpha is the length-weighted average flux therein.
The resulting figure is 16.5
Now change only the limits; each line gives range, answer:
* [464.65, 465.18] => 16.2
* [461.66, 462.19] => 17.5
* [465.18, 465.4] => 17.3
